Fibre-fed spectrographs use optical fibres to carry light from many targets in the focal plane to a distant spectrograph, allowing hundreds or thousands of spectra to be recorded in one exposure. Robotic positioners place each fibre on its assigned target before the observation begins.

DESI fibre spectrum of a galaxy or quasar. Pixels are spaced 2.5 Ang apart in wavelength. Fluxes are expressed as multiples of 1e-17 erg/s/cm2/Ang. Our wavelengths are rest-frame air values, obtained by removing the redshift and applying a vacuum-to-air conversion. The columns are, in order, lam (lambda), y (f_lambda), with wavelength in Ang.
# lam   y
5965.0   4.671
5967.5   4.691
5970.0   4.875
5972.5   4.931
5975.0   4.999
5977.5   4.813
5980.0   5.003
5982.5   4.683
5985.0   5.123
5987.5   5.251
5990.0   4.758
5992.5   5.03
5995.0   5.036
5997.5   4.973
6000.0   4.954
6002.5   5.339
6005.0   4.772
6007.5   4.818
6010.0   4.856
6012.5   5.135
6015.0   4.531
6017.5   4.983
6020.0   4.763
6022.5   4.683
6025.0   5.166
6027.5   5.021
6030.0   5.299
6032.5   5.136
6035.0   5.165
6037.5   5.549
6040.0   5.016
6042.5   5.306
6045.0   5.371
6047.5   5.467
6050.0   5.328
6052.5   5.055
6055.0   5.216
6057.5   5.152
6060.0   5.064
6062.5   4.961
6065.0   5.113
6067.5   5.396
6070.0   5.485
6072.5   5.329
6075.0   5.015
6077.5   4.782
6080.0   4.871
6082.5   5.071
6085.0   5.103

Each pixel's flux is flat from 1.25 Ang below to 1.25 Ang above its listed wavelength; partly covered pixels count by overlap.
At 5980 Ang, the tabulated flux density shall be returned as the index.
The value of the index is 5.003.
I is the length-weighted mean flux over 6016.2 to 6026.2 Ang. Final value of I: 4.9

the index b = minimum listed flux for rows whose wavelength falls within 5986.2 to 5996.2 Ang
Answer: 4.758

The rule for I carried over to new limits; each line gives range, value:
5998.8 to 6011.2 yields 4.95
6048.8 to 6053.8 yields 5.19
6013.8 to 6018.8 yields 4.76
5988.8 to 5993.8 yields 4.9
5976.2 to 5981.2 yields 4.91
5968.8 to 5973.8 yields 4.9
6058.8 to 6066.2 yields 5.05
